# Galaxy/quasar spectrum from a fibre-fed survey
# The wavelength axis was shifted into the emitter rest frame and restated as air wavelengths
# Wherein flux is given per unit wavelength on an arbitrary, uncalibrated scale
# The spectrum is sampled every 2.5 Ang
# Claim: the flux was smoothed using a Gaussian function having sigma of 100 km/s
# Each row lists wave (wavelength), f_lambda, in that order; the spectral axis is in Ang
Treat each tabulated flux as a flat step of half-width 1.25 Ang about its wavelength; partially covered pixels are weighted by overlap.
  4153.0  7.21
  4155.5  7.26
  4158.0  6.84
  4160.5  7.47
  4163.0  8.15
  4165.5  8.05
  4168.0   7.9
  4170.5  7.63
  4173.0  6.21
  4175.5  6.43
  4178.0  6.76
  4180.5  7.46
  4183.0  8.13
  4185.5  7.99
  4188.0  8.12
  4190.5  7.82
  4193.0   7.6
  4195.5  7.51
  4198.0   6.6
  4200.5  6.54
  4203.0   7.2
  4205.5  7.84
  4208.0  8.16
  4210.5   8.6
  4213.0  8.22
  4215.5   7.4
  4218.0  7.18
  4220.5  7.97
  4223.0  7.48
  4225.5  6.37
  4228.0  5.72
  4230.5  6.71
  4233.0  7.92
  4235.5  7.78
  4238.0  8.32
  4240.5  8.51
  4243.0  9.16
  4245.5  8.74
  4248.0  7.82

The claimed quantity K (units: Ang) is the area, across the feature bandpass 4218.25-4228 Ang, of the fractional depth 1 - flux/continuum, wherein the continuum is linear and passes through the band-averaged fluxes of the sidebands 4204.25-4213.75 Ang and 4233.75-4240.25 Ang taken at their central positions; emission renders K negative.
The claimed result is 1.3 Ang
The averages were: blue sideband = 8.2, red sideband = 8.11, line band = 7.06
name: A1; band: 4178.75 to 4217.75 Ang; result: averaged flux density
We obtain 7.65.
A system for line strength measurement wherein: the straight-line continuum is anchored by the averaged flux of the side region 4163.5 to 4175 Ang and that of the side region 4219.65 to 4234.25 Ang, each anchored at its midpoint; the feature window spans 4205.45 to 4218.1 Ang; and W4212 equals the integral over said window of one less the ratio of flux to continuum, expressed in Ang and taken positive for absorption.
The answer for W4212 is -1.5 Ang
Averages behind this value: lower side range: 7.43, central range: 7.97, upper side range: 7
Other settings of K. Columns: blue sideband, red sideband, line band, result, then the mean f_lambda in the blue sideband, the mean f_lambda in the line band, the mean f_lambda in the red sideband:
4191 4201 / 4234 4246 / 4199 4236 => 1.9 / 7.16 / 7.39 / 8.47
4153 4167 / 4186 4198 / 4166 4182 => 1.0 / 7.53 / 7.13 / 7.66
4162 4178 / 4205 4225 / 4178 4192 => -0.6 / 7.33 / 7.8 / 7.8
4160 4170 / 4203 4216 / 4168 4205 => 2.9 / 7.9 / 7.32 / 8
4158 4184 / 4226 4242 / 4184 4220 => -1.0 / 7.38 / 7.64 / 7.47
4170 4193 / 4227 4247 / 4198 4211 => 0.2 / 7.4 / 7.51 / 7.88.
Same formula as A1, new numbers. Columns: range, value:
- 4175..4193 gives 7.58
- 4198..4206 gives 7.04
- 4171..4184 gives 7.01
